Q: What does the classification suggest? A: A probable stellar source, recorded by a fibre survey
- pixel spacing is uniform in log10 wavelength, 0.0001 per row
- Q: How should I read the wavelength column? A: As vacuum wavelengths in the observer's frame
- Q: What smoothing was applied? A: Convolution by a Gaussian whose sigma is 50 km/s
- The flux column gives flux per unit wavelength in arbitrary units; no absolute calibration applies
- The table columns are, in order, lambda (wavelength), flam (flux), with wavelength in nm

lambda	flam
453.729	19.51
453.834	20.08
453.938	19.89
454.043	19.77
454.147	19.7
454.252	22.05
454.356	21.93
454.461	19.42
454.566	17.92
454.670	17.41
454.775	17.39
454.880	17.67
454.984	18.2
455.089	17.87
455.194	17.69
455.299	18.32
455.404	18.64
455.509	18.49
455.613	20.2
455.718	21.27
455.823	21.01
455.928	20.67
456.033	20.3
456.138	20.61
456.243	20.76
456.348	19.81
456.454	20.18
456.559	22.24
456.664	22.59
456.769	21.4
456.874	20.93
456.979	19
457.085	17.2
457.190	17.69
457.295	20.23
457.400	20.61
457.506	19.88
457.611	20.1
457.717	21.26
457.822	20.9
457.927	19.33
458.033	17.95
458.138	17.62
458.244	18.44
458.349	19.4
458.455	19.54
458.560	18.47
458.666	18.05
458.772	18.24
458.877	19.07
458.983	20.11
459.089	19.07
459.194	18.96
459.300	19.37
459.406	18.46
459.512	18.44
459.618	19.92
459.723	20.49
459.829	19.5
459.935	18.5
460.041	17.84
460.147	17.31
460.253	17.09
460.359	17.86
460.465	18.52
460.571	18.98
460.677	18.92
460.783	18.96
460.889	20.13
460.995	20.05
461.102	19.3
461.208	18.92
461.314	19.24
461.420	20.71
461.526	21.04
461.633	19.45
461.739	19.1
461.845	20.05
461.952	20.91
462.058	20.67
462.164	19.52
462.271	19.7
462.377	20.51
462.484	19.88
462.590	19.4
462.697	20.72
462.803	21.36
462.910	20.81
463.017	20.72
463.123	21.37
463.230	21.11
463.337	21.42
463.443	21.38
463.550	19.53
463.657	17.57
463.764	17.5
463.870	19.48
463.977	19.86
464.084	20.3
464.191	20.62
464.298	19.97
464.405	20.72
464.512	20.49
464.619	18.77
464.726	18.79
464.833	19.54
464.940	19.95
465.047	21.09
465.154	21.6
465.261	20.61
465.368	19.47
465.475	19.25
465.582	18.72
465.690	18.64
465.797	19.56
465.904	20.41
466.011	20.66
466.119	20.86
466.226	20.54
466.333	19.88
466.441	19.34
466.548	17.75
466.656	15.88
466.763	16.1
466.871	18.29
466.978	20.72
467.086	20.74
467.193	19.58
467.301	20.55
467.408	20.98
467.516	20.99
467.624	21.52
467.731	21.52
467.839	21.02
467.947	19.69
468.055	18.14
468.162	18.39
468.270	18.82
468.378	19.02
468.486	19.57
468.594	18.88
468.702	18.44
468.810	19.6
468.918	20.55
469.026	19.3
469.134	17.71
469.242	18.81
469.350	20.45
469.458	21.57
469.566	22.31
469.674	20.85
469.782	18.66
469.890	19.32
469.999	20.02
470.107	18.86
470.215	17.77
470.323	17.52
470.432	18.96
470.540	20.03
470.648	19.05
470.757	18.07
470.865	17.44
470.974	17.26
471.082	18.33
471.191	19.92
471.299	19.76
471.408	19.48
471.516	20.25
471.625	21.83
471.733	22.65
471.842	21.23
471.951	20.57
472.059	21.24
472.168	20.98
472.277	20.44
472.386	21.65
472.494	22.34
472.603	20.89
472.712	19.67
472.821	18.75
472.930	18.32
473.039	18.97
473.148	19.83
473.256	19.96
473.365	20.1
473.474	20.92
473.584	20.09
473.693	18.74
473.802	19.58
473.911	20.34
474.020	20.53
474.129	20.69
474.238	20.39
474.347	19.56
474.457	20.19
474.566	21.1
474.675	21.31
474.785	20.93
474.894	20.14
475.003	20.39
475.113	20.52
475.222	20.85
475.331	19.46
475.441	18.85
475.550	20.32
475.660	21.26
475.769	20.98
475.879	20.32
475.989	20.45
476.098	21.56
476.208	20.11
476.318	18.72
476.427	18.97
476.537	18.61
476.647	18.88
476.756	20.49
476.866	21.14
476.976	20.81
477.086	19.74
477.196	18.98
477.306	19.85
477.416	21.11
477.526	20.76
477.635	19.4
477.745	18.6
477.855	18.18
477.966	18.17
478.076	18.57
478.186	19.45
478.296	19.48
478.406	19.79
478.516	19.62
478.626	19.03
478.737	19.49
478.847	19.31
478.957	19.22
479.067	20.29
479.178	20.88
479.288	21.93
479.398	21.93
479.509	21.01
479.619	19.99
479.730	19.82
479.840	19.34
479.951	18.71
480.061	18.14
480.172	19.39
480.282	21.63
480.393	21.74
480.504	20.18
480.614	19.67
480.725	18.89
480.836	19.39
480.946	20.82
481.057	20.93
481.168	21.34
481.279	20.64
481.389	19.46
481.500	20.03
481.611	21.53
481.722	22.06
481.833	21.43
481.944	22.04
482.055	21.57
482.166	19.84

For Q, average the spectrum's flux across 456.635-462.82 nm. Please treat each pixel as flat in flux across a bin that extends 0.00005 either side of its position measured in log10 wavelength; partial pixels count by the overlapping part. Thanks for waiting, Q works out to 19.4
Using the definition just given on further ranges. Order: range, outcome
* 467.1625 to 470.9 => 19.6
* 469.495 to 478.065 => 19.9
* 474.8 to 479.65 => 20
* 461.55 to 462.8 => 20.1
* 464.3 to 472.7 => 19.8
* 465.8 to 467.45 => 19.5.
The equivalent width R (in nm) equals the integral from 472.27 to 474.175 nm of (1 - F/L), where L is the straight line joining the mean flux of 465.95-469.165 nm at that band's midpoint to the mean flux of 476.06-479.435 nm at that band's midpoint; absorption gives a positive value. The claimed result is -0.04 nm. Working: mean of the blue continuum 19.5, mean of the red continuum 19.8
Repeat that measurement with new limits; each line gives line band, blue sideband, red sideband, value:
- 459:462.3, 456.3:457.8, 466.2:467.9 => 0.13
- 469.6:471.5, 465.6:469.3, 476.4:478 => 0.05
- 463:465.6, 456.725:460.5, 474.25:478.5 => -0.09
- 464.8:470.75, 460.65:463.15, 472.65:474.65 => 0.12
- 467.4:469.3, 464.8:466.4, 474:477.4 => 0.05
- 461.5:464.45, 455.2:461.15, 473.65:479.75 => -0.09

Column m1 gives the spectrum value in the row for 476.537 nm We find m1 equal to 18.61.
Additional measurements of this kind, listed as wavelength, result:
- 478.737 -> 19.49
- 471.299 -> 19.76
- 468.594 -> 18.88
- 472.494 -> 22.34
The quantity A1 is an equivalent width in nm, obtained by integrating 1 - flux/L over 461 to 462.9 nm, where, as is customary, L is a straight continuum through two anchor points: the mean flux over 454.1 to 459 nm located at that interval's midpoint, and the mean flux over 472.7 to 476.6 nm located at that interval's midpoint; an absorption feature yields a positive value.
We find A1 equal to -0.04 nm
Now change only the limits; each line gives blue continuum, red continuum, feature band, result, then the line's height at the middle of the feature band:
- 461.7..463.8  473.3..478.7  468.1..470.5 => 0.09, 20.1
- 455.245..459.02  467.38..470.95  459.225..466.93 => 0.01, 19.6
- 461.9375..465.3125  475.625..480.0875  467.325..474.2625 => 0.06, 20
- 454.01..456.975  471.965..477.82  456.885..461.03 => 0.17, 19.9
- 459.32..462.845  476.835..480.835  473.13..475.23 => -0.06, 19.7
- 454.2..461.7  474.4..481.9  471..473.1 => -0.05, 19.9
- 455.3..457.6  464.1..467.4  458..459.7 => 0.10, 20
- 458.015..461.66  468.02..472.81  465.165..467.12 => 0.01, 19.4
